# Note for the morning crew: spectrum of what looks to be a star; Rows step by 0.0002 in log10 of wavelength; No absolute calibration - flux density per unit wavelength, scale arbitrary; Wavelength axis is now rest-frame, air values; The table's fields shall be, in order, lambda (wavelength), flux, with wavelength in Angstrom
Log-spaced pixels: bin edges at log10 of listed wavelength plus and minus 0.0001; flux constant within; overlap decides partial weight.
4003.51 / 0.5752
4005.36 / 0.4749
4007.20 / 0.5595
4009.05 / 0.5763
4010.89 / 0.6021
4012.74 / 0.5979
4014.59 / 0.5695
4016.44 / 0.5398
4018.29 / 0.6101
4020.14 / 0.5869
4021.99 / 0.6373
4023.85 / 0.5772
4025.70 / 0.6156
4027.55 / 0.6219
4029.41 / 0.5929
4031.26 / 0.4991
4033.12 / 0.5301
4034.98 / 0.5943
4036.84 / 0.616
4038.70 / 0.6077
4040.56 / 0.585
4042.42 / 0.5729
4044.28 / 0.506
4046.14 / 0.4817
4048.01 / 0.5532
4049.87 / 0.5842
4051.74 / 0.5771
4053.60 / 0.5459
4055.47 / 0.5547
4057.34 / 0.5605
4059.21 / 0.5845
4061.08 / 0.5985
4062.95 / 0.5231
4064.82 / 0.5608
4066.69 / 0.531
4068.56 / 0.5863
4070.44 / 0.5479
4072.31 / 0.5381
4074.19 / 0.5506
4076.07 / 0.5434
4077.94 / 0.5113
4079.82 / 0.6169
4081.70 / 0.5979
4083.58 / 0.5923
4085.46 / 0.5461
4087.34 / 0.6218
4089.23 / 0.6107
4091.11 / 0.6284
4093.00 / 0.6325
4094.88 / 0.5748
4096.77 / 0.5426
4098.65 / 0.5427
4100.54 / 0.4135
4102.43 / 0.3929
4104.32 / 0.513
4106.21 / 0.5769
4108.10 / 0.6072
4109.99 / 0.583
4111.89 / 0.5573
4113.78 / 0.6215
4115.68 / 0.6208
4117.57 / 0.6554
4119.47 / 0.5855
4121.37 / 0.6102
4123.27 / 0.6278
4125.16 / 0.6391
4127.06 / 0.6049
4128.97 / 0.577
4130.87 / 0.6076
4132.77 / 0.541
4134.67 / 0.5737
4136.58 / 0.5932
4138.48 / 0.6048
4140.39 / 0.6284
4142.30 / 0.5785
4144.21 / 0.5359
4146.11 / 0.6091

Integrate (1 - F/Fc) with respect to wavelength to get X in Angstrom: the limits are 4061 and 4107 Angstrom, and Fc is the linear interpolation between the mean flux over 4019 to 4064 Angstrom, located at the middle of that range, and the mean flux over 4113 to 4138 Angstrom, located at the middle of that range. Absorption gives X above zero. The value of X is 2.58 Angstrom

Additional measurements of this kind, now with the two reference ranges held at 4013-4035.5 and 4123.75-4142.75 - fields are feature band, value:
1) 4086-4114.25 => 1.51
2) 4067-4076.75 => 0.59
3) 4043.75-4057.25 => 0.91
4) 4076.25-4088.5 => 0.21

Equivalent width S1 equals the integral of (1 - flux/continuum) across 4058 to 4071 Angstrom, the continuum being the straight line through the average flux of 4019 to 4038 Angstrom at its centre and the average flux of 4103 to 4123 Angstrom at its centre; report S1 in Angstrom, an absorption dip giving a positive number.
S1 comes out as 0.6 Angstrom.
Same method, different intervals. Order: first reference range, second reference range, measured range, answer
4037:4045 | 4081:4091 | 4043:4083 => 2.04 Angstrom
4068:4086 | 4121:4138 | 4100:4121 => 0.86 Angstrom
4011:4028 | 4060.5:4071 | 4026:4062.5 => 0.48 Angstrom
